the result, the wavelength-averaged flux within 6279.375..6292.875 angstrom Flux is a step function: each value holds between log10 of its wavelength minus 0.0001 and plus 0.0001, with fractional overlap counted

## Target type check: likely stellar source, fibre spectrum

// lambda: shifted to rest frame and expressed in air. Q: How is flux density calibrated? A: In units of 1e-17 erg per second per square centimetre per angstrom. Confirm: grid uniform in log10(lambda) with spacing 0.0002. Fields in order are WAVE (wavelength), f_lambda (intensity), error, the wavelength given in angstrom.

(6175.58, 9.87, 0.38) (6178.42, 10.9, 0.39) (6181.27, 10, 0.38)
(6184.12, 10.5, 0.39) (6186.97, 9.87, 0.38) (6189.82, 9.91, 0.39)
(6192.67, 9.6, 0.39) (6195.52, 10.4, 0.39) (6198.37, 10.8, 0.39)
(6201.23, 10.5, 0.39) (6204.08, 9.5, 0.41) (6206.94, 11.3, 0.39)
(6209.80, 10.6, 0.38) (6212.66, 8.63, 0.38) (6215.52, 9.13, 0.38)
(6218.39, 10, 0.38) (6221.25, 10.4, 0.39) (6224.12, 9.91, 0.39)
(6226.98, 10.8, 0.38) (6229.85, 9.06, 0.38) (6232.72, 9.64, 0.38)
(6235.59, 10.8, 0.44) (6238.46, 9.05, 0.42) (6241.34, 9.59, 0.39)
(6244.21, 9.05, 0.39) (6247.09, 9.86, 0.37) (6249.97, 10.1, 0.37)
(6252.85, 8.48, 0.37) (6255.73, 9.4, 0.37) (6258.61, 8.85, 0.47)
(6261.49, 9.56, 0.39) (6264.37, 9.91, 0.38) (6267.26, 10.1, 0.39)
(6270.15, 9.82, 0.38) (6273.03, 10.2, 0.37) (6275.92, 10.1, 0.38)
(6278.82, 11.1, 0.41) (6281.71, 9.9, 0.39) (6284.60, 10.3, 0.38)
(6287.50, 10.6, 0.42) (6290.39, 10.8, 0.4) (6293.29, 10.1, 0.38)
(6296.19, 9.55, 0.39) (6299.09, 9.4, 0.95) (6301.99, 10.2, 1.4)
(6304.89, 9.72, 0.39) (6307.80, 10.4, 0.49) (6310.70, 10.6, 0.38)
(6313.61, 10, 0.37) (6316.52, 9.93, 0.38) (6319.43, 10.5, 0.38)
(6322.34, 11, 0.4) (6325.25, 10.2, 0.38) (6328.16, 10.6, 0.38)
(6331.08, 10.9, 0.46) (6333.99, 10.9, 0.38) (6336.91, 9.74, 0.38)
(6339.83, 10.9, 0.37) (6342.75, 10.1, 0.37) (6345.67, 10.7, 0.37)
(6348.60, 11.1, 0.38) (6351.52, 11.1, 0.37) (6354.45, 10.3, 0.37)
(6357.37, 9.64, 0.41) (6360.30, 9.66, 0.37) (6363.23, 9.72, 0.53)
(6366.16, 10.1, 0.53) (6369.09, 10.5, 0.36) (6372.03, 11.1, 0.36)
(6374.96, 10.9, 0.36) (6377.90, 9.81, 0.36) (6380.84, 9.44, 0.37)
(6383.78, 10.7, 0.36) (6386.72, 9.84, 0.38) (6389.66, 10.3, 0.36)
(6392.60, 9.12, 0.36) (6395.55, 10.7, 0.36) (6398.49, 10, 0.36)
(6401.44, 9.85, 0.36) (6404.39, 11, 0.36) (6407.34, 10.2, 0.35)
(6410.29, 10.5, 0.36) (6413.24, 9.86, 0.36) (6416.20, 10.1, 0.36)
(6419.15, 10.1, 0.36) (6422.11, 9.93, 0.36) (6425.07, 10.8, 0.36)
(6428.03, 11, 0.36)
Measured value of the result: 10.4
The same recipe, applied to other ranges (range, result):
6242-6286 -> 9.78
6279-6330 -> 10.3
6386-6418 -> 10.1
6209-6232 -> 9.79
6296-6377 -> 10.3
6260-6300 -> 10.1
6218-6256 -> 9.73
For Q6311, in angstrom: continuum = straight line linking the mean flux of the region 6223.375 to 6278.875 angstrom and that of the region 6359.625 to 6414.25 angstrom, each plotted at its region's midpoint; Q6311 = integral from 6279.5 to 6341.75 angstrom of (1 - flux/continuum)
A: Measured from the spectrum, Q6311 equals -2.3 angstrom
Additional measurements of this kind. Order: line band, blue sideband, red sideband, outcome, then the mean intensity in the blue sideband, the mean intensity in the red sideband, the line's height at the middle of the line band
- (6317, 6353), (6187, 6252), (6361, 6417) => -1.9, 9.92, 10.2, 10.1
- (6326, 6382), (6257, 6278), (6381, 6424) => -2.0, 9.83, 10.1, 10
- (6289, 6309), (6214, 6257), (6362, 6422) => -0.3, 9.68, 10.2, 9.89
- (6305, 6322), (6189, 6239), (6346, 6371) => -0.1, 10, 10.3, 10.2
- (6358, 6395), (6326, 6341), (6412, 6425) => 0.8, 10.6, 10.1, 10.3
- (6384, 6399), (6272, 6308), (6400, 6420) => 0.3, 10.2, 10.2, 10.2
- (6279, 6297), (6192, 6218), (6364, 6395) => -0.3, 10.1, 10.2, 10.1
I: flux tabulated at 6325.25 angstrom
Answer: 10.2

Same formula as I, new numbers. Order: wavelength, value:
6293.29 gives 10.1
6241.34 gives 9.59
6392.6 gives 9.12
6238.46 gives 9.05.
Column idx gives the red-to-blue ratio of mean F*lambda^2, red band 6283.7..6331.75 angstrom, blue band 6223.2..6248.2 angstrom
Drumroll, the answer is 1.08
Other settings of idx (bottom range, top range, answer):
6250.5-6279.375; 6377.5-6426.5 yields 1.09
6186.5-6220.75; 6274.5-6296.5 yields 1.06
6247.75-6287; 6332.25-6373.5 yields 1.08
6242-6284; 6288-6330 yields 1.06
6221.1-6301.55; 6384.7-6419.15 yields 1.07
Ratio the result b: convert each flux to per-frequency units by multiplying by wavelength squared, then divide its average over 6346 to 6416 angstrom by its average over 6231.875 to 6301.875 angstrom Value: 1.08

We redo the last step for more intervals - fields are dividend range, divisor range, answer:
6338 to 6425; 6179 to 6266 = 1.10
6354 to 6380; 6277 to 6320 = 1.02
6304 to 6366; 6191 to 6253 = 1.09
